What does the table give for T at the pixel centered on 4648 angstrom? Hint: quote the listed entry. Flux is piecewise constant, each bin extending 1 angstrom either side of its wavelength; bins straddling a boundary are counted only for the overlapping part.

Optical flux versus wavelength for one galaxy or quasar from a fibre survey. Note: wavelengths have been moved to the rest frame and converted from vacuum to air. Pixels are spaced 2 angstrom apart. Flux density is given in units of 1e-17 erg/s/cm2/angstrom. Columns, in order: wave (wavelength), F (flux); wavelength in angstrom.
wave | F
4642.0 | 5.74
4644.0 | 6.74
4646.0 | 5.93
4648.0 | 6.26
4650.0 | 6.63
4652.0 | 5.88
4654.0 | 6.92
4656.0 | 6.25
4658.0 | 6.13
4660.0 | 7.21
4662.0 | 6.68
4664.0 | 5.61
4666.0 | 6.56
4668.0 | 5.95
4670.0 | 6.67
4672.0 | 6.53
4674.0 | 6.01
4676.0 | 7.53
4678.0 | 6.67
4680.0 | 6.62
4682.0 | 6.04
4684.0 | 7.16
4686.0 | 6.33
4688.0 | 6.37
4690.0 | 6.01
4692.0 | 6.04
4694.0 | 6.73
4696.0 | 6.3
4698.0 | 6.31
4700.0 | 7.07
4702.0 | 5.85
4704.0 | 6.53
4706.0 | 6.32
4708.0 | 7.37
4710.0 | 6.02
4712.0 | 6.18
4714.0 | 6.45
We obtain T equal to 6.26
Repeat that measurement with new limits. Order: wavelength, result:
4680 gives 6.62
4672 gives 6.53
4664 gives 5.61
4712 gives 6.18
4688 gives 6.37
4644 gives 6.74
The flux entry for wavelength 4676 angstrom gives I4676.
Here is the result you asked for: 7.53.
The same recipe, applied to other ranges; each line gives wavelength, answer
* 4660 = 7.21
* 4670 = 6.67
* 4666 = 6.56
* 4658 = 6.13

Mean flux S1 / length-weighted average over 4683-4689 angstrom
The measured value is 6.62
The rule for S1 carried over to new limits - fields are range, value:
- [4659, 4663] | 6.95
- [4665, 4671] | 6.39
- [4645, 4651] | 6.27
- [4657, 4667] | 6.44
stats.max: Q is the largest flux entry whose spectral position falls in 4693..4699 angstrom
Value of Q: 6.73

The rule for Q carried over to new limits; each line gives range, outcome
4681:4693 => 7.16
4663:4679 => 7.53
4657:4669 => 7.21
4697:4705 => 7.07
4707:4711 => 7.37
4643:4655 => 6.92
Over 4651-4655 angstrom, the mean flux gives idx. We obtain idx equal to 6.4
